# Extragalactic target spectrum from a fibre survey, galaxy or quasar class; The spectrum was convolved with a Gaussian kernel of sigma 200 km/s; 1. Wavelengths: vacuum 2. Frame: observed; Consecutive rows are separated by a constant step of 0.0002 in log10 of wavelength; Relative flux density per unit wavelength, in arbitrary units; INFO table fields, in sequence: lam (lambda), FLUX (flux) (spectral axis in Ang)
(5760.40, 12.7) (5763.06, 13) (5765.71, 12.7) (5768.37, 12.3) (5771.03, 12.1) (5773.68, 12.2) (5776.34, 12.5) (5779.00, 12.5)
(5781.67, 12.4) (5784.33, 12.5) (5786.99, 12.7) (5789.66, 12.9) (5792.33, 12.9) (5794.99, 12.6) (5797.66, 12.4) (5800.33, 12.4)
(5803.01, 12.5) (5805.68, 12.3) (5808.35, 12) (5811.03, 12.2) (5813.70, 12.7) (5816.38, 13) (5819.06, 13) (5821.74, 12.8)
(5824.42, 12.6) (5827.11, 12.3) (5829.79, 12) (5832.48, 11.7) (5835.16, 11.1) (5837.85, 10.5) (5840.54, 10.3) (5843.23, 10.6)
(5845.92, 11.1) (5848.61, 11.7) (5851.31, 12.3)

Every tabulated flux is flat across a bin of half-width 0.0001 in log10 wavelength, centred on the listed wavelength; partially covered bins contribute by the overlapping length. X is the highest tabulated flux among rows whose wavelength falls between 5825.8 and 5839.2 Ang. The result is 12.3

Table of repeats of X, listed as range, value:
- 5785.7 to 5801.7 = 12.9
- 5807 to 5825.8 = 13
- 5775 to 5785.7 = 12.5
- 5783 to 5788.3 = 12.7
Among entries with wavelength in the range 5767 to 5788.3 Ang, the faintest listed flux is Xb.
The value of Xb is 12.1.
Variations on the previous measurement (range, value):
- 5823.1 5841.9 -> 10.3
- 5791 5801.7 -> 12.4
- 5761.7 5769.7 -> 12.3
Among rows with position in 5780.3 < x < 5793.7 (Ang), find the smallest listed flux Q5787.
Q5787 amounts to 12.4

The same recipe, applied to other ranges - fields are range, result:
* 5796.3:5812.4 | 12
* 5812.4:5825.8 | 12.6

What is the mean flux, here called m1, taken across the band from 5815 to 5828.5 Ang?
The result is 12.7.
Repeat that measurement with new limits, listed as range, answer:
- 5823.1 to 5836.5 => 11.9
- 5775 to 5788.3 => 12.5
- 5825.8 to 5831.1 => 12.2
